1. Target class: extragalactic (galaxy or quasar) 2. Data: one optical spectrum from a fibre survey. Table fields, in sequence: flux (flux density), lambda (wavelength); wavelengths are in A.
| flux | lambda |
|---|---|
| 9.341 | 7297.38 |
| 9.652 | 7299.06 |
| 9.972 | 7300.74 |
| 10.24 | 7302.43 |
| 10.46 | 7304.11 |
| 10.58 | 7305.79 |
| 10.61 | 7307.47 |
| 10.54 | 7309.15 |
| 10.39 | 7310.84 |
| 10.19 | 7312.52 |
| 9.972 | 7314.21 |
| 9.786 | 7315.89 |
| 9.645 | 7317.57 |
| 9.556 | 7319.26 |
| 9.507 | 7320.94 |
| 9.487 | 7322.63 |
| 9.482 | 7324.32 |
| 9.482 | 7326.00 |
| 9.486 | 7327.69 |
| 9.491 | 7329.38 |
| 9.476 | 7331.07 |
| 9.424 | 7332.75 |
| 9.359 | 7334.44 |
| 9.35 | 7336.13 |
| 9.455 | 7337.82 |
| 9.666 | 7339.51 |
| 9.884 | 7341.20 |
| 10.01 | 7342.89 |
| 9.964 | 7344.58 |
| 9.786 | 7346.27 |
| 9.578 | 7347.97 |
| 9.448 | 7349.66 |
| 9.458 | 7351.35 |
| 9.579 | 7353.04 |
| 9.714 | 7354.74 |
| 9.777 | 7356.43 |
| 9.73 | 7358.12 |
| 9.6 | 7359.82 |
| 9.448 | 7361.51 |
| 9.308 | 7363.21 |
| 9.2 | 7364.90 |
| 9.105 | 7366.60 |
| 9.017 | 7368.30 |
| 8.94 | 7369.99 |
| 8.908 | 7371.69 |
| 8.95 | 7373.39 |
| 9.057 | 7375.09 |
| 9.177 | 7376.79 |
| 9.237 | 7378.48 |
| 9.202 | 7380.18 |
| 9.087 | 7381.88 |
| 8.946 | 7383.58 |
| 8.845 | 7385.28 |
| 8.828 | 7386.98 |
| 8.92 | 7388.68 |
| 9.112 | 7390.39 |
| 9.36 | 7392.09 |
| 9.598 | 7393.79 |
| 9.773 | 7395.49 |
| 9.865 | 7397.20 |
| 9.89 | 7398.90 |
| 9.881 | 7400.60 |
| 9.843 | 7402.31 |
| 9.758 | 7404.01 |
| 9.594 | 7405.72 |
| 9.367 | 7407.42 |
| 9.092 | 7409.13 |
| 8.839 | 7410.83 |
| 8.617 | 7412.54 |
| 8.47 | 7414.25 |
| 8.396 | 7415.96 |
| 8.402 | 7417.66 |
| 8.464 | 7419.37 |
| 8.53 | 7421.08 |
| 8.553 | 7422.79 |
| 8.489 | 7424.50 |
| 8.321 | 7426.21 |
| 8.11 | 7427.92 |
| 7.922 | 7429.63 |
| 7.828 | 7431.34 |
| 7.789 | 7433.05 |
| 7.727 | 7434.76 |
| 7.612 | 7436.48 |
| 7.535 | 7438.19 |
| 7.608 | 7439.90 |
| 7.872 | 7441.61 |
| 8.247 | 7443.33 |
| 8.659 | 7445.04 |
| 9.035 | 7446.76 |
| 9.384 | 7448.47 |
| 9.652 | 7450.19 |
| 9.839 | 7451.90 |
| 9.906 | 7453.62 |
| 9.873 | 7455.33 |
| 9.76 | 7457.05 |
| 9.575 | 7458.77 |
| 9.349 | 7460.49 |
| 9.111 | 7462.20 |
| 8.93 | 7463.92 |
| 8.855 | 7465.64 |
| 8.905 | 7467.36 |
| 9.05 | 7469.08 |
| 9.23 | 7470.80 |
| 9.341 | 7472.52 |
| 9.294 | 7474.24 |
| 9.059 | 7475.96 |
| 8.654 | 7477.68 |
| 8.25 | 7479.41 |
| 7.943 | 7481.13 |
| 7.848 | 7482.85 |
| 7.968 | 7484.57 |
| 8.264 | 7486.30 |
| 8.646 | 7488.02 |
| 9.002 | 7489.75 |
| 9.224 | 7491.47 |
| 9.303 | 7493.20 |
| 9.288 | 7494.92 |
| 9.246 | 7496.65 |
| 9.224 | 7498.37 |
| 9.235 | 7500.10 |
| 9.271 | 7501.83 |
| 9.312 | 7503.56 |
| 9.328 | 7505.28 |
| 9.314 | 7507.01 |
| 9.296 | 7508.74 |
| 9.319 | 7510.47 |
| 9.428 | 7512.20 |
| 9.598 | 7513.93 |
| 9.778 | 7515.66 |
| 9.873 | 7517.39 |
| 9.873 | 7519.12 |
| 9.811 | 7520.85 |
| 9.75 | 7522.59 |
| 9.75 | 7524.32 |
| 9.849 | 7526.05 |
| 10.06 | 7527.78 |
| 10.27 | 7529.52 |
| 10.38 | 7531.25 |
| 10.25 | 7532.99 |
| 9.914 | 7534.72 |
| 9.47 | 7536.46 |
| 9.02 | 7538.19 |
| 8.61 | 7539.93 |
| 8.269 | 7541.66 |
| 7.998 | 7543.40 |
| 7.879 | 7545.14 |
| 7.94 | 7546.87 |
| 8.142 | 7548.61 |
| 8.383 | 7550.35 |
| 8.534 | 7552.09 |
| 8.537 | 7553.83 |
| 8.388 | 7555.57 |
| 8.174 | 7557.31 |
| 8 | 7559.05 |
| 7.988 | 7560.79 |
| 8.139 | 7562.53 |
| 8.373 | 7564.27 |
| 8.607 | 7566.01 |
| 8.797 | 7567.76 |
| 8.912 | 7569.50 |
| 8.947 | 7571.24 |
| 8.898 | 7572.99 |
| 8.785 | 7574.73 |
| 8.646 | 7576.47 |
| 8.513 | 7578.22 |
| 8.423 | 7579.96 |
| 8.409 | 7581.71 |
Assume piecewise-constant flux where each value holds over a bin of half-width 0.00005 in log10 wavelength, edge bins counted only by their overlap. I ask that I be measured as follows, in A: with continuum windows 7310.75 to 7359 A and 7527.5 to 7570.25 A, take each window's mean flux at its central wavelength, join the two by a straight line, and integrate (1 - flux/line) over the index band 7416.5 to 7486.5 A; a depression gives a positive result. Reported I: 3.8 A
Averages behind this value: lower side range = 9.65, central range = 8.66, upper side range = 8.74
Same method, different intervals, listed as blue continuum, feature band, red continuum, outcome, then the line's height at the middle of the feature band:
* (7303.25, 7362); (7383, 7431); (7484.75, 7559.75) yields 2.70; 9.51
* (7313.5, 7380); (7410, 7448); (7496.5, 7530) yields 5.12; 9.52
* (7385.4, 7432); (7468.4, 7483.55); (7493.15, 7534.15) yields 1.03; 9.39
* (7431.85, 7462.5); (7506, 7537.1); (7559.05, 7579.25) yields -4.01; 8.66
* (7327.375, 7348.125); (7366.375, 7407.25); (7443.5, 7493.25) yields 0.41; 9.39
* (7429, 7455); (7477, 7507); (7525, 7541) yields 1.10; 9.17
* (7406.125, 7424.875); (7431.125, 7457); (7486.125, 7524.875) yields 0.81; 8.9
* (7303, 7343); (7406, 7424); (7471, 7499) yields 1.04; 9.23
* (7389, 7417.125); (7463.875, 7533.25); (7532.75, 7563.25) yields -3.73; 8.78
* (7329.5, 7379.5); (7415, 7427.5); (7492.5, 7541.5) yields 1.37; 9.48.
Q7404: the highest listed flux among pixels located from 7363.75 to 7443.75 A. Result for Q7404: 9.89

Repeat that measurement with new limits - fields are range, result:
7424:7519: 9.906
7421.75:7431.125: 8.553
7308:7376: 10.54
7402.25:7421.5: 9.843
